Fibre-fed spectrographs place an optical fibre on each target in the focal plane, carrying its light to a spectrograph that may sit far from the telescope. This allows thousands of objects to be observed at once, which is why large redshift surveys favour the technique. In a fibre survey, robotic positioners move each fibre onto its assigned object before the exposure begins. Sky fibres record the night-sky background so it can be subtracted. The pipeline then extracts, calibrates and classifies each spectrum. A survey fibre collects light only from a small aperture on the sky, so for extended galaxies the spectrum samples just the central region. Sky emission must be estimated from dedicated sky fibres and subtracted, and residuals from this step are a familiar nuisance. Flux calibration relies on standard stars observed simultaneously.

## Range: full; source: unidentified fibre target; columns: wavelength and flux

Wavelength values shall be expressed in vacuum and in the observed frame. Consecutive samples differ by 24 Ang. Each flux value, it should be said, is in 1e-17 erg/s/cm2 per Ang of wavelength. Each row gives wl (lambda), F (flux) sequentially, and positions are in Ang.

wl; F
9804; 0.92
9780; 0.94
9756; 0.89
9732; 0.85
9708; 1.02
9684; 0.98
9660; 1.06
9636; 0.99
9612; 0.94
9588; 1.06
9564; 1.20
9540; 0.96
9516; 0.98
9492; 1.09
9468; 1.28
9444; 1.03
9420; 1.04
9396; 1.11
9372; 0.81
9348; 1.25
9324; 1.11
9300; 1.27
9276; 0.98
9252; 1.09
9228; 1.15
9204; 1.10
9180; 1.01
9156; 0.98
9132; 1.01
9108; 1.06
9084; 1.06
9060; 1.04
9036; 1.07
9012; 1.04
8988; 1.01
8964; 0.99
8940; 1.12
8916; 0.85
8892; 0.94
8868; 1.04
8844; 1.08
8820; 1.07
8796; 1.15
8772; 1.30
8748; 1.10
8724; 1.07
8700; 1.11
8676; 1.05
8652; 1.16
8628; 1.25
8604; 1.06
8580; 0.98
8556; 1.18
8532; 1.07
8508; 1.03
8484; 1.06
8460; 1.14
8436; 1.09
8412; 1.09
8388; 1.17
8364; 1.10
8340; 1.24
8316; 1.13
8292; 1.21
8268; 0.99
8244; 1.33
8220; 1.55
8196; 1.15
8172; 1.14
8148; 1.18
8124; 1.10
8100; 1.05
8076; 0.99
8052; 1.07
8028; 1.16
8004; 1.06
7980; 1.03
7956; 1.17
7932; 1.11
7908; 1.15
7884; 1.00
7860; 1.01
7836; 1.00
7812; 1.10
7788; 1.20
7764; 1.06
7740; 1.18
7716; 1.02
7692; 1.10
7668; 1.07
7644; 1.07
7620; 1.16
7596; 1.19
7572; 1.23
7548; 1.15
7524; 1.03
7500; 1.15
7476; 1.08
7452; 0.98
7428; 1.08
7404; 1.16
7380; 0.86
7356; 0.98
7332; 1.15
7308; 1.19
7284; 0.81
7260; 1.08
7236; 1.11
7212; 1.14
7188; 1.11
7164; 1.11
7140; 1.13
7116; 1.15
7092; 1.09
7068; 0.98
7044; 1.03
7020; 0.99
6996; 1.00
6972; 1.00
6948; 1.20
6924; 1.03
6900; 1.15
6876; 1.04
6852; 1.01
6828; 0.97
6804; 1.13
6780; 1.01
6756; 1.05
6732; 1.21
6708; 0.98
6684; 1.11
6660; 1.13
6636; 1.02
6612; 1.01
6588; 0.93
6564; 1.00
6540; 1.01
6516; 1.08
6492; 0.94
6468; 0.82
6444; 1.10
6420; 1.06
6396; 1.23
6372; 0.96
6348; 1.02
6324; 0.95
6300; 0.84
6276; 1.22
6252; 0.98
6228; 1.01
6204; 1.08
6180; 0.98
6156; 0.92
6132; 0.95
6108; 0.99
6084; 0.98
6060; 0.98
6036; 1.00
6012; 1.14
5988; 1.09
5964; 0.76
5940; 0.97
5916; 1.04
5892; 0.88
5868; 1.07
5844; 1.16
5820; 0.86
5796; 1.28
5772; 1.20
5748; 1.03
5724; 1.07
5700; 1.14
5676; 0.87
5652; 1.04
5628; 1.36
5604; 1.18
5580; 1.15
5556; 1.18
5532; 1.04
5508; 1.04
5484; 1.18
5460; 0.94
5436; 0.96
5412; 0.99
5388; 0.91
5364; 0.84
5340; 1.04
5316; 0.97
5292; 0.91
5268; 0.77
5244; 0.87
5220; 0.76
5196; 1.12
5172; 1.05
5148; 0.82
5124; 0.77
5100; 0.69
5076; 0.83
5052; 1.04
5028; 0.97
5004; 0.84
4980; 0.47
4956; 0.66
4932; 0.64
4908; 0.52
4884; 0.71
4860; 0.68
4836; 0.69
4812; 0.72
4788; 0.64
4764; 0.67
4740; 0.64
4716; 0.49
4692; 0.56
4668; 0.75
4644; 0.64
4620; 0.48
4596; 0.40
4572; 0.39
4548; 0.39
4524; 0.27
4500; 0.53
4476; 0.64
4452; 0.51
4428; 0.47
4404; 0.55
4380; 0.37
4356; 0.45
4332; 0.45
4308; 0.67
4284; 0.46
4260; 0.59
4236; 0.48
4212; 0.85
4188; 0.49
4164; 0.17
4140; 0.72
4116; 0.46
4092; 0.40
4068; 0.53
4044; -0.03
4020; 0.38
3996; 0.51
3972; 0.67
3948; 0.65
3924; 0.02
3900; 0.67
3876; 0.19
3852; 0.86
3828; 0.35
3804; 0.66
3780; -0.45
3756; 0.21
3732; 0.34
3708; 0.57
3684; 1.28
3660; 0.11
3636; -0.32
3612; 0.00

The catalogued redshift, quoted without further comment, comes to 0.252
